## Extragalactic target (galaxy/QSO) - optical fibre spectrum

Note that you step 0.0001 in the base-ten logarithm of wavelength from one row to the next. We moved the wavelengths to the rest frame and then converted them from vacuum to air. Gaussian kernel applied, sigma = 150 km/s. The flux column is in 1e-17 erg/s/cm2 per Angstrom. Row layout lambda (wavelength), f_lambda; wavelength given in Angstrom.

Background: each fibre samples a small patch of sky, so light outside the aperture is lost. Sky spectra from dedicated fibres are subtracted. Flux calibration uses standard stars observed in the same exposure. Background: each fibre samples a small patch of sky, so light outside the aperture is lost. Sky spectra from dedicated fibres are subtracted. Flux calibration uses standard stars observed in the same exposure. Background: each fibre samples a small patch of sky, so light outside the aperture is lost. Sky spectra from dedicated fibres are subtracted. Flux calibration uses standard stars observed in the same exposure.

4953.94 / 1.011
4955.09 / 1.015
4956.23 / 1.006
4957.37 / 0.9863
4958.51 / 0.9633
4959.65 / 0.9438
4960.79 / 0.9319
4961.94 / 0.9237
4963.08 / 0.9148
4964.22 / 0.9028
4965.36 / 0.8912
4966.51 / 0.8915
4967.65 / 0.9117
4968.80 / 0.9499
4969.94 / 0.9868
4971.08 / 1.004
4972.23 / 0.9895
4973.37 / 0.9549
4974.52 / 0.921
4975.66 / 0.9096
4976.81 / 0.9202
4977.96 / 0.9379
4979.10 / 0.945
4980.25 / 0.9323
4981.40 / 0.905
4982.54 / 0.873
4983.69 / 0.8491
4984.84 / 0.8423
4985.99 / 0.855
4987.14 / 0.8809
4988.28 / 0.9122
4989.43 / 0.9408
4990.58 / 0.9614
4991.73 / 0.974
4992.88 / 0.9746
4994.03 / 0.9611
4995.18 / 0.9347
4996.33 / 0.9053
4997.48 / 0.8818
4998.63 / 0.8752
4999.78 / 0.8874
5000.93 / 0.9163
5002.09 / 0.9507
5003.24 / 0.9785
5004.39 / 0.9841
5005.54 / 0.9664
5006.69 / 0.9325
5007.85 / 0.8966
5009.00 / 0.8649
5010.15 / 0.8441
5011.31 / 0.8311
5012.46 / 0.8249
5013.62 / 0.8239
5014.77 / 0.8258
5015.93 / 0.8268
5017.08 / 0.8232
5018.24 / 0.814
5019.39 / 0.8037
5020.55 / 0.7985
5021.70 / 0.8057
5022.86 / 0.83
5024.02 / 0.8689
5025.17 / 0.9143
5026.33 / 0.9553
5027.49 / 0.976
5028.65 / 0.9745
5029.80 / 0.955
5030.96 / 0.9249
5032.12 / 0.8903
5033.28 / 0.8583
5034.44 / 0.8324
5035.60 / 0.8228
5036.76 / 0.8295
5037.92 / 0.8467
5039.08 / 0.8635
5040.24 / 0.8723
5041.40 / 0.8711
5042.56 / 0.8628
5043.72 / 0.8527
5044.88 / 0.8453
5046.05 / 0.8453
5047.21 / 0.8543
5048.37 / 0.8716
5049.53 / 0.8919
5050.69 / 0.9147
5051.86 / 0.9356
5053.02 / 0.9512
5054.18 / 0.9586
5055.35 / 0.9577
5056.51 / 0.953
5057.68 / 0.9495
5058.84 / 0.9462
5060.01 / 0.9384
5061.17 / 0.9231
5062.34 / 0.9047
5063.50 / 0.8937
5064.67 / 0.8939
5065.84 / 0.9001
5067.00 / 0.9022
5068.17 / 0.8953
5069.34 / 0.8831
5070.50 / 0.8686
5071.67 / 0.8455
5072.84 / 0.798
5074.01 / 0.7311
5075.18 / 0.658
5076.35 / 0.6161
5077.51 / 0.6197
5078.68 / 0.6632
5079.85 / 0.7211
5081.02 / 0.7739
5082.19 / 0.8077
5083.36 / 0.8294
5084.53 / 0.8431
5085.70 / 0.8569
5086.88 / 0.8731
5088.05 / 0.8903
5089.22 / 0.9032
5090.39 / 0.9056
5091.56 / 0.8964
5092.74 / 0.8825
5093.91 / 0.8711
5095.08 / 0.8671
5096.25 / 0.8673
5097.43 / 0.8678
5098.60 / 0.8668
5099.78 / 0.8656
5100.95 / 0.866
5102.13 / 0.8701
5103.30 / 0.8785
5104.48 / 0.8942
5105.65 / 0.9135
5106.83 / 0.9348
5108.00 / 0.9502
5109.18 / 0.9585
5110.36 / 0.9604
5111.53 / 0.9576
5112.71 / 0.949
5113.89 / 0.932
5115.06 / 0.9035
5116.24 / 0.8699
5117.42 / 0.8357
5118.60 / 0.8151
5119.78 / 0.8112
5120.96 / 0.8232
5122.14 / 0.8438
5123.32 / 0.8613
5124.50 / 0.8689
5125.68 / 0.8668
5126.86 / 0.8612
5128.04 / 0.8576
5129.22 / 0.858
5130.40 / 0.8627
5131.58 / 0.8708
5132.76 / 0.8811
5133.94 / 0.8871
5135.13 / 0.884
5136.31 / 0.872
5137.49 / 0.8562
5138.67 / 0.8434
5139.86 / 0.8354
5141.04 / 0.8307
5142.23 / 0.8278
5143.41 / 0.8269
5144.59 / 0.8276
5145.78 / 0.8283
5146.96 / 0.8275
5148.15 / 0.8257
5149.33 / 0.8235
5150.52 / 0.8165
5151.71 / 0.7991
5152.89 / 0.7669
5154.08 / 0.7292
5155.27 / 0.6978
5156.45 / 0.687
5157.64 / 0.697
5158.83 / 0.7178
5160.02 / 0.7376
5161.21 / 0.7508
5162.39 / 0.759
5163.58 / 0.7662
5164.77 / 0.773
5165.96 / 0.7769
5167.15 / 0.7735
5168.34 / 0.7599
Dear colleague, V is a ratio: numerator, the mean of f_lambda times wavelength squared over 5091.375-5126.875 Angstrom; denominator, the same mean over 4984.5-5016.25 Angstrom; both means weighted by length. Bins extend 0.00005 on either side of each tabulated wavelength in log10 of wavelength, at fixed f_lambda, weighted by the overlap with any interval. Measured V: 1.02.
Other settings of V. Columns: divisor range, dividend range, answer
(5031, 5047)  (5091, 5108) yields 1.06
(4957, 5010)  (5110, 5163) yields 0.95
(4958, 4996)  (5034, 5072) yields 0.99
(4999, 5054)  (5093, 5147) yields 1.03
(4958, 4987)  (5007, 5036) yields 0.96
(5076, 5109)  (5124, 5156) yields 1.00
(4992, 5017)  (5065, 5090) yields 0.92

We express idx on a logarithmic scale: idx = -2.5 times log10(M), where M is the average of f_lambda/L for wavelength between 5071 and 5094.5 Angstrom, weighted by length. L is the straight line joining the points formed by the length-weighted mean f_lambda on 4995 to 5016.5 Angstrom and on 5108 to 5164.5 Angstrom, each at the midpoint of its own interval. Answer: 0.08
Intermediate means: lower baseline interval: 0.891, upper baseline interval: 0.834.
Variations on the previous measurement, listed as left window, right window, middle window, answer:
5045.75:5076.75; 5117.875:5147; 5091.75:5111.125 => -0.04 mag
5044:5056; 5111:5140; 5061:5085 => 0.11 mag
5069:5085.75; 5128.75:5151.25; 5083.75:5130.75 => -0.10 mag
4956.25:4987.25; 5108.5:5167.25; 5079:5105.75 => 0.00 mag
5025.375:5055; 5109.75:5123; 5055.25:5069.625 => -0.04 mag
